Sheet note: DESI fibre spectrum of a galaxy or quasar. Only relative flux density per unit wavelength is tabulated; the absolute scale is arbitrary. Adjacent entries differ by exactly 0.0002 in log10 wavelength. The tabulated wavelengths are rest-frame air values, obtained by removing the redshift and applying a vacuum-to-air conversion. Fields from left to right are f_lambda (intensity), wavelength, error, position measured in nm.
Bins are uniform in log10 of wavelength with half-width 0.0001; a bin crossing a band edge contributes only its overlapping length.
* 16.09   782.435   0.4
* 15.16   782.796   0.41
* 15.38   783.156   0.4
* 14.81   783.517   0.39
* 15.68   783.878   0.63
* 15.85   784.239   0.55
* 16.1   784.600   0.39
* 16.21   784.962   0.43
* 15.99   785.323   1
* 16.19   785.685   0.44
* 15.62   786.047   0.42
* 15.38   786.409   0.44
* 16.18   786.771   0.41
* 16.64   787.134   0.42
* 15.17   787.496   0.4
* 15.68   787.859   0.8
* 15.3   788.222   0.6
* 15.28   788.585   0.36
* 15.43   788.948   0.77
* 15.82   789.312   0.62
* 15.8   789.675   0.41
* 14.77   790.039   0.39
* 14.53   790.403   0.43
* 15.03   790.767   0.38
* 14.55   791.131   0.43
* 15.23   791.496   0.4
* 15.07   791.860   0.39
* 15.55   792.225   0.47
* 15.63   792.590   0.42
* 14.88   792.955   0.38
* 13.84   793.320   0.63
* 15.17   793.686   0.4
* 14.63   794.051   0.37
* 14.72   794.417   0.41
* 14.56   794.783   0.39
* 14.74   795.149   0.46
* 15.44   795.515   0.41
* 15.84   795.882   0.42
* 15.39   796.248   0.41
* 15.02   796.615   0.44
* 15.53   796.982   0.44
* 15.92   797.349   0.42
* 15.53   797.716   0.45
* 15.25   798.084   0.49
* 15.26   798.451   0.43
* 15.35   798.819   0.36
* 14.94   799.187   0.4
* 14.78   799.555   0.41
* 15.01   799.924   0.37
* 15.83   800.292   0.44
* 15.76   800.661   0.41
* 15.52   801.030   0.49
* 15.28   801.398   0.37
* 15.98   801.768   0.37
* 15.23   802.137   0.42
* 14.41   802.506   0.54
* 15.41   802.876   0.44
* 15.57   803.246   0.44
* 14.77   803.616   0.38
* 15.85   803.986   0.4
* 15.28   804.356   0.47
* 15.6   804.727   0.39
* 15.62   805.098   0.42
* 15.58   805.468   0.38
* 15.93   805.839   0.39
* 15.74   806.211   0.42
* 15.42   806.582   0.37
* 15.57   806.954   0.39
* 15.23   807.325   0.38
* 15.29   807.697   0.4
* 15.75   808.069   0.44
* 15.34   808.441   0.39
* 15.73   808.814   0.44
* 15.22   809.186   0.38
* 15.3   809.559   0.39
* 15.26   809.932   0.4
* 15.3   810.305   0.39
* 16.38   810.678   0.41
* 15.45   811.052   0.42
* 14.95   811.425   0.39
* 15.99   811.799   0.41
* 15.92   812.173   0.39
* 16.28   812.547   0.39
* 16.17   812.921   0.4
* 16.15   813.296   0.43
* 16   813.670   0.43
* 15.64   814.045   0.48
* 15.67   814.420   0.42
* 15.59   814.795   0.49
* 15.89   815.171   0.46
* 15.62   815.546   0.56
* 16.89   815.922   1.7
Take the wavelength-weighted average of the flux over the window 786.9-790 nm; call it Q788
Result 15.6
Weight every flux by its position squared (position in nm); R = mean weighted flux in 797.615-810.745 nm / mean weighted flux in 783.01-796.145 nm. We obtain 1.04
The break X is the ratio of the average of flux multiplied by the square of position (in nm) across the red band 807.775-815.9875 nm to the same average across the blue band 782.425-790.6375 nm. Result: 1.1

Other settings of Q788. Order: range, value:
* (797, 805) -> 15.4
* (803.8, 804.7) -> 15.6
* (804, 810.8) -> 15.5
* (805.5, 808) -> 15.5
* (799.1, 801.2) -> 15.3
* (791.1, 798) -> 15.1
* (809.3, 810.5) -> 15.3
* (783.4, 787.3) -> 15.9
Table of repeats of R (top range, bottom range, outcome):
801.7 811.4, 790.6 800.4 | 1.05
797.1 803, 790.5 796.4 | 1.04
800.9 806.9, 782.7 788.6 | 1.03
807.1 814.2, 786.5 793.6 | 1.08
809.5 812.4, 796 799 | 1.05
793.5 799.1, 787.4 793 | 1.01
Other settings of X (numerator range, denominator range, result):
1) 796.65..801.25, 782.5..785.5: 1.02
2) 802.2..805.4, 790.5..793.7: 1.05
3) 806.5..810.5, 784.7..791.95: 1.05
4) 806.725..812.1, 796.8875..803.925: 1.03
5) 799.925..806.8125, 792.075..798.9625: 1.04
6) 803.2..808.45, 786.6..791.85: 1.05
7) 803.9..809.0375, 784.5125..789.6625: 1.04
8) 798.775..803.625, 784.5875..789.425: 1.00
